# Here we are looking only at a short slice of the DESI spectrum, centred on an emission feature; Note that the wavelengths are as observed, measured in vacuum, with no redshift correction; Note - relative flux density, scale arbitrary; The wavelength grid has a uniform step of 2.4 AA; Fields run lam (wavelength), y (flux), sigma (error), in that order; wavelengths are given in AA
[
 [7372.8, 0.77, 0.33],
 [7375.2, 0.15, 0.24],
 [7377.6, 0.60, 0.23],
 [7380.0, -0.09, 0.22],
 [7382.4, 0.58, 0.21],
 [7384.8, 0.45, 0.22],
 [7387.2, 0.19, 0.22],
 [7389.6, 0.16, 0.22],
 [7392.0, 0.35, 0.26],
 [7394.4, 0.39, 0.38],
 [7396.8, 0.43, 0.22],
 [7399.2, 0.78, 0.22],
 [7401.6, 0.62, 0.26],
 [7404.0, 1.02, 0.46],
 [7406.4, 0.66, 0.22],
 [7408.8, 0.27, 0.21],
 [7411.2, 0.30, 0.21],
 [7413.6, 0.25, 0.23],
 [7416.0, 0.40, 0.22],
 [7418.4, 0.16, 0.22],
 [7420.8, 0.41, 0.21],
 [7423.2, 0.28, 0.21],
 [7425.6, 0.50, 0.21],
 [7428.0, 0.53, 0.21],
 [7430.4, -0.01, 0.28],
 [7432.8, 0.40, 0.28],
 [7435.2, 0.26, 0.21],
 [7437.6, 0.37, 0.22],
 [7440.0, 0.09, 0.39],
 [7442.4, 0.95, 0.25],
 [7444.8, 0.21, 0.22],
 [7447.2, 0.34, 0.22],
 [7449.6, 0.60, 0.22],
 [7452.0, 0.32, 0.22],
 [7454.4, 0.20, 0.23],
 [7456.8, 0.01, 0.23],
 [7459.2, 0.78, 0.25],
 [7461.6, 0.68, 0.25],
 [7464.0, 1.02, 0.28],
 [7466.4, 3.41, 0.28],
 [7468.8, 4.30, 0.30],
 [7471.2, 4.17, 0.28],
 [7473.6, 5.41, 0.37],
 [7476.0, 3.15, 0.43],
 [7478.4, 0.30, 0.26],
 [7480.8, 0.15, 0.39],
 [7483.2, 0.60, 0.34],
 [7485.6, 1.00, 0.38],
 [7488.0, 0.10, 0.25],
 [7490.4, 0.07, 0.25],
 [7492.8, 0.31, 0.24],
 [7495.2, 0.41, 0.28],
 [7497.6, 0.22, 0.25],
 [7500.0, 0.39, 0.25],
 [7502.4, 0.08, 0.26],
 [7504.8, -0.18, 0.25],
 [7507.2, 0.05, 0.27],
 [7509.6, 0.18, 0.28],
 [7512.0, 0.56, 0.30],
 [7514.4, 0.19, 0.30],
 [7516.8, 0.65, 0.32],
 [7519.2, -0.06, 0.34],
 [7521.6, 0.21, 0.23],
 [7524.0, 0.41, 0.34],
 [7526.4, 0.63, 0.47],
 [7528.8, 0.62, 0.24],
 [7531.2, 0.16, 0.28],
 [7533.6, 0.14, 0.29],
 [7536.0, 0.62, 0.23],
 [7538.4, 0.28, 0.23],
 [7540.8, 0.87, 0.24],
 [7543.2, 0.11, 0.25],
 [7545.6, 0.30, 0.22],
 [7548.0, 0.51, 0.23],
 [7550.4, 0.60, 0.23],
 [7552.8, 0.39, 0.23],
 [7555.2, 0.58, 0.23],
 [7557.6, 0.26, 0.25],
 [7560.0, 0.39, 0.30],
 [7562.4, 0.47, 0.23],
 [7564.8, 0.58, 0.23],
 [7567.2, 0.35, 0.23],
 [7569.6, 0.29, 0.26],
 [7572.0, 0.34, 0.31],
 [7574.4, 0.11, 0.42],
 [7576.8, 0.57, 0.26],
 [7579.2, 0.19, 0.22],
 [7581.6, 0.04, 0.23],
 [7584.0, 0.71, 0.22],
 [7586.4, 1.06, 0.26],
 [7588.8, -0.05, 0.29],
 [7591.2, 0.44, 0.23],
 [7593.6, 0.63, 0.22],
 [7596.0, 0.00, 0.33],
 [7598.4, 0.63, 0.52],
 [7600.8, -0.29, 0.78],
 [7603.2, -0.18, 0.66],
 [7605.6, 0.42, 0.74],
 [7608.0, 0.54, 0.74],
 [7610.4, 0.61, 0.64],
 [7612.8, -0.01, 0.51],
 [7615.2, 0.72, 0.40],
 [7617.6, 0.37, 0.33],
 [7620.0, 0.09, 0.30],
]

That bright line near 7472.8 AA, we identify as [O II] 3727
